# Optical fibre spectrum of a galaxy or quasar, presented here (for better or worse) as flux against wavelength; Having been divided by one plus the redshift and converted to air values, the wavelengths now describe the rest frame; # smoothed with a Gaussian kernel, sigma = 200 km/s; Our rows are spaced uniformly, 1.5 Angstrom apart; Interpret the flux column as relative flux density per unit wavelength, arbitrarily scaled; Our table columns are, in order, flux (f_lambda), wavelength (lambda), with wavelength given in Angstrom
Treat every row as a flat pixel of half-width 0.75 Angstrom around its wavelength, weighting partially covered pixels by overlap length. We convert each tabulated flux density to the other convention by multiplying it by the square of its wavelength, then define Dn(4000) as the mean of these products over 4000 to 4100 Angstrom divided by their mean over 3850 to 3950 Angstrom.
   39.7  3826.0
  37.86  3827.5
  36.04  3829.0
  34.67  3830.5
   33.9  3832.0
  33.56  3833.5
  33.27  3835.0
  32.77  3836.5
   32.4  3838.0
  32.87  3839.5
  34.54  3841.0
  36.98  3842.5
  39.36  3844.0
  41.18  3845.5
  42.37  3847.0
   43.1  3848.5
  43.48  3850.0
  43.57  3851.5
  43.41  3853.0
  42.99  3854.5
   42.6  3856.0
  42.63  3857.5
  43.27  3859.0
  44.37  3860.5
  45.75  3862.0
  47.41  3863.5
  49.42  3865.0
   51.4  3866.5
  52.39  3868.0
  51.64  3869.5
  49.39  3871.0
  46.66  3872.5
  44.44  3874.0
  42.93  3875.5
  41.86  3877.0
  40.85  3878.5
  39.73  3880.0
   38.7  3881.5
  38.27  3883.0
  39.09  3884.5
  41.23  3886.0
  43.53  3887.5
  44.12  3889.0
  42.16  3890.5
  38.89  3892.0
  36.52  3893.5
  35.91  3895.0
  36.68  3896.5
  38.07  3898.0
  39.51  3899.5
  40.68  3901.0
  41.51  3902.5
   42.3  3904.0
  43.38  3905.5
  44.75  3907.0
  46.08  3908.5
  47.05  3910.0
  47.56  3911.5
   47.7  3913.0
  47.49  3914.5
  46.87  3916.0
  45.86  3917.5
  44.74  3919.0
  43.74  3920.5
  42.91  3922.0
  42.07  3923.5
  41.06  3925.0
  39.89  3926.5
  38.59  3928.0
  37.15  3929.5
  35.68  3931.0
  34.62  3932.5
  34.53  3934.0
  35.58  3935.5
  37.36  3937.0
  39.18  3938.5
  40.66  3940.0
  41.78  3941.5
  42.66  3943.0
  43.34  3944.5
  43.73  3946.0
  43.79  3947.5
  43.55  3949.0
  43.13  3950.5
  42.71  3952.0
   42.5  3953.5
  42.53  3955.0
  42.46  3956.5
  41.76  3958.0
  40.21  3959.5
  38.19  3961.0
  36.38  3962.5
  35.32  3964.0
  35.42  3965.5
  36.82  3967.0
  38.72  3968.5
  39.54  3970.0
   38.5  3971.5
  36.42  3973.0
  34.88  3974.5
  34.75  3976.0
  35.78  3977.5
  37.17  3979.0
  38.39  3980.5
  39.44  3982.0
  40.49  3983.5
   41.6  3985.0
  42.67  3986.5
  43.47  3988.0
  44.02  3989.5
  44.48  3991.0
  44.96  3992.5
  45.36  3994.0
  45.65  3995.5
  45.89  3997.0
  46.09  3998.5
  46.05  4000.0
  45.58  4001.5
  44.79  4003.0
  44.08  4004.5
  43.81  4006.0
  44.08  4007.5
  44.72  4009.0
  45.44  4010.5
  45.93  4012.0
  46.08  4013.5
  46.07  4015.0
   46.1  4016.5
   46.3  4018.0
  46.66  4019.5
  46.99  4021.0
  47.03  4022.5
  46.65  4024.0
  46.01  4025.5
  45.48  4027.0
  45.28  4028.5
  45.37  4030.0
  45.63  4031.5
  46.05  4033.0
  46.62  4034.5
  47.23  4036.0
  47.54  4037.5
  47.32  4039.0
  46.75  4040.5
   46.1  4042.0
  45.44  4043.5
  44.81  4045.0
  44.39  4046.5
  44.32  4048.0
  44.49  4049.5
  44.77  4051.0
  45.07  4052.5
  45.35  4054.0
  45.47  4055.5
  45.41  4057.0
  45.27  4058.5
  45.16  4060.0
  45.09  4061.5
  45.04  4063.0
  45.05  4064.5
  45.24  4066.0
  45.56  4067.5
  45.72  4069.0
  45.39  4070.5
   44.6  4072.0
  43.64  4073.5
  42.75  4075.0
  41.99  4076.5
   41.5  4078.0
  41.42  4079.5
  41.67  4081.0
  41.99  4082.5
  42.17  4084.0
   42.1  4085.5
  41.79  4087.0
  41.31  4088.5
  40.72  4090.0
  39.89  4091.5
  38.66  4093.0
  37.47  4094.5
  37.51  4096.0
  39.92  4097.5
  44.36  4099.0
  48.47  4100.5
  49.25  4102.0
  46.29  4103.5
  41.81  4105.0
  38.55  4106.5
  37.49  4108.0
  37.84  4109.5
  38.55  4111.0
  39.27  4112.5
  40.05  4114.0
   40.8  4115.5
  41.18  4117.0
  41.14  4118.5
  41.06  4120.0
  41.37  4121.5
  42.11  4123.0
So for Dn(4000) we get 1.13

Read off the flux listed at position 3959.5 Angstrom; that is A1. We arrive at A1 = 40.21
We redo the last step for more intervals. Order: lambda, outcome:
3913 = 47.7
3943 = 42.66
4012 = 45.93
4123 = 42.11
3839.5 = 32.87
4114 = 40.05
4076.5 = 41.99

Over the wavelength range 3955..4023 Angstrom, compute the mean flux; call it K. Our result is 42.1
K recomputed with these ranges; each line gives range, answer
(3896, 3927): 43.4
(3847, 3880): 45.2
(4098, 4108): 44.1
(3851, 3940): 42.5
